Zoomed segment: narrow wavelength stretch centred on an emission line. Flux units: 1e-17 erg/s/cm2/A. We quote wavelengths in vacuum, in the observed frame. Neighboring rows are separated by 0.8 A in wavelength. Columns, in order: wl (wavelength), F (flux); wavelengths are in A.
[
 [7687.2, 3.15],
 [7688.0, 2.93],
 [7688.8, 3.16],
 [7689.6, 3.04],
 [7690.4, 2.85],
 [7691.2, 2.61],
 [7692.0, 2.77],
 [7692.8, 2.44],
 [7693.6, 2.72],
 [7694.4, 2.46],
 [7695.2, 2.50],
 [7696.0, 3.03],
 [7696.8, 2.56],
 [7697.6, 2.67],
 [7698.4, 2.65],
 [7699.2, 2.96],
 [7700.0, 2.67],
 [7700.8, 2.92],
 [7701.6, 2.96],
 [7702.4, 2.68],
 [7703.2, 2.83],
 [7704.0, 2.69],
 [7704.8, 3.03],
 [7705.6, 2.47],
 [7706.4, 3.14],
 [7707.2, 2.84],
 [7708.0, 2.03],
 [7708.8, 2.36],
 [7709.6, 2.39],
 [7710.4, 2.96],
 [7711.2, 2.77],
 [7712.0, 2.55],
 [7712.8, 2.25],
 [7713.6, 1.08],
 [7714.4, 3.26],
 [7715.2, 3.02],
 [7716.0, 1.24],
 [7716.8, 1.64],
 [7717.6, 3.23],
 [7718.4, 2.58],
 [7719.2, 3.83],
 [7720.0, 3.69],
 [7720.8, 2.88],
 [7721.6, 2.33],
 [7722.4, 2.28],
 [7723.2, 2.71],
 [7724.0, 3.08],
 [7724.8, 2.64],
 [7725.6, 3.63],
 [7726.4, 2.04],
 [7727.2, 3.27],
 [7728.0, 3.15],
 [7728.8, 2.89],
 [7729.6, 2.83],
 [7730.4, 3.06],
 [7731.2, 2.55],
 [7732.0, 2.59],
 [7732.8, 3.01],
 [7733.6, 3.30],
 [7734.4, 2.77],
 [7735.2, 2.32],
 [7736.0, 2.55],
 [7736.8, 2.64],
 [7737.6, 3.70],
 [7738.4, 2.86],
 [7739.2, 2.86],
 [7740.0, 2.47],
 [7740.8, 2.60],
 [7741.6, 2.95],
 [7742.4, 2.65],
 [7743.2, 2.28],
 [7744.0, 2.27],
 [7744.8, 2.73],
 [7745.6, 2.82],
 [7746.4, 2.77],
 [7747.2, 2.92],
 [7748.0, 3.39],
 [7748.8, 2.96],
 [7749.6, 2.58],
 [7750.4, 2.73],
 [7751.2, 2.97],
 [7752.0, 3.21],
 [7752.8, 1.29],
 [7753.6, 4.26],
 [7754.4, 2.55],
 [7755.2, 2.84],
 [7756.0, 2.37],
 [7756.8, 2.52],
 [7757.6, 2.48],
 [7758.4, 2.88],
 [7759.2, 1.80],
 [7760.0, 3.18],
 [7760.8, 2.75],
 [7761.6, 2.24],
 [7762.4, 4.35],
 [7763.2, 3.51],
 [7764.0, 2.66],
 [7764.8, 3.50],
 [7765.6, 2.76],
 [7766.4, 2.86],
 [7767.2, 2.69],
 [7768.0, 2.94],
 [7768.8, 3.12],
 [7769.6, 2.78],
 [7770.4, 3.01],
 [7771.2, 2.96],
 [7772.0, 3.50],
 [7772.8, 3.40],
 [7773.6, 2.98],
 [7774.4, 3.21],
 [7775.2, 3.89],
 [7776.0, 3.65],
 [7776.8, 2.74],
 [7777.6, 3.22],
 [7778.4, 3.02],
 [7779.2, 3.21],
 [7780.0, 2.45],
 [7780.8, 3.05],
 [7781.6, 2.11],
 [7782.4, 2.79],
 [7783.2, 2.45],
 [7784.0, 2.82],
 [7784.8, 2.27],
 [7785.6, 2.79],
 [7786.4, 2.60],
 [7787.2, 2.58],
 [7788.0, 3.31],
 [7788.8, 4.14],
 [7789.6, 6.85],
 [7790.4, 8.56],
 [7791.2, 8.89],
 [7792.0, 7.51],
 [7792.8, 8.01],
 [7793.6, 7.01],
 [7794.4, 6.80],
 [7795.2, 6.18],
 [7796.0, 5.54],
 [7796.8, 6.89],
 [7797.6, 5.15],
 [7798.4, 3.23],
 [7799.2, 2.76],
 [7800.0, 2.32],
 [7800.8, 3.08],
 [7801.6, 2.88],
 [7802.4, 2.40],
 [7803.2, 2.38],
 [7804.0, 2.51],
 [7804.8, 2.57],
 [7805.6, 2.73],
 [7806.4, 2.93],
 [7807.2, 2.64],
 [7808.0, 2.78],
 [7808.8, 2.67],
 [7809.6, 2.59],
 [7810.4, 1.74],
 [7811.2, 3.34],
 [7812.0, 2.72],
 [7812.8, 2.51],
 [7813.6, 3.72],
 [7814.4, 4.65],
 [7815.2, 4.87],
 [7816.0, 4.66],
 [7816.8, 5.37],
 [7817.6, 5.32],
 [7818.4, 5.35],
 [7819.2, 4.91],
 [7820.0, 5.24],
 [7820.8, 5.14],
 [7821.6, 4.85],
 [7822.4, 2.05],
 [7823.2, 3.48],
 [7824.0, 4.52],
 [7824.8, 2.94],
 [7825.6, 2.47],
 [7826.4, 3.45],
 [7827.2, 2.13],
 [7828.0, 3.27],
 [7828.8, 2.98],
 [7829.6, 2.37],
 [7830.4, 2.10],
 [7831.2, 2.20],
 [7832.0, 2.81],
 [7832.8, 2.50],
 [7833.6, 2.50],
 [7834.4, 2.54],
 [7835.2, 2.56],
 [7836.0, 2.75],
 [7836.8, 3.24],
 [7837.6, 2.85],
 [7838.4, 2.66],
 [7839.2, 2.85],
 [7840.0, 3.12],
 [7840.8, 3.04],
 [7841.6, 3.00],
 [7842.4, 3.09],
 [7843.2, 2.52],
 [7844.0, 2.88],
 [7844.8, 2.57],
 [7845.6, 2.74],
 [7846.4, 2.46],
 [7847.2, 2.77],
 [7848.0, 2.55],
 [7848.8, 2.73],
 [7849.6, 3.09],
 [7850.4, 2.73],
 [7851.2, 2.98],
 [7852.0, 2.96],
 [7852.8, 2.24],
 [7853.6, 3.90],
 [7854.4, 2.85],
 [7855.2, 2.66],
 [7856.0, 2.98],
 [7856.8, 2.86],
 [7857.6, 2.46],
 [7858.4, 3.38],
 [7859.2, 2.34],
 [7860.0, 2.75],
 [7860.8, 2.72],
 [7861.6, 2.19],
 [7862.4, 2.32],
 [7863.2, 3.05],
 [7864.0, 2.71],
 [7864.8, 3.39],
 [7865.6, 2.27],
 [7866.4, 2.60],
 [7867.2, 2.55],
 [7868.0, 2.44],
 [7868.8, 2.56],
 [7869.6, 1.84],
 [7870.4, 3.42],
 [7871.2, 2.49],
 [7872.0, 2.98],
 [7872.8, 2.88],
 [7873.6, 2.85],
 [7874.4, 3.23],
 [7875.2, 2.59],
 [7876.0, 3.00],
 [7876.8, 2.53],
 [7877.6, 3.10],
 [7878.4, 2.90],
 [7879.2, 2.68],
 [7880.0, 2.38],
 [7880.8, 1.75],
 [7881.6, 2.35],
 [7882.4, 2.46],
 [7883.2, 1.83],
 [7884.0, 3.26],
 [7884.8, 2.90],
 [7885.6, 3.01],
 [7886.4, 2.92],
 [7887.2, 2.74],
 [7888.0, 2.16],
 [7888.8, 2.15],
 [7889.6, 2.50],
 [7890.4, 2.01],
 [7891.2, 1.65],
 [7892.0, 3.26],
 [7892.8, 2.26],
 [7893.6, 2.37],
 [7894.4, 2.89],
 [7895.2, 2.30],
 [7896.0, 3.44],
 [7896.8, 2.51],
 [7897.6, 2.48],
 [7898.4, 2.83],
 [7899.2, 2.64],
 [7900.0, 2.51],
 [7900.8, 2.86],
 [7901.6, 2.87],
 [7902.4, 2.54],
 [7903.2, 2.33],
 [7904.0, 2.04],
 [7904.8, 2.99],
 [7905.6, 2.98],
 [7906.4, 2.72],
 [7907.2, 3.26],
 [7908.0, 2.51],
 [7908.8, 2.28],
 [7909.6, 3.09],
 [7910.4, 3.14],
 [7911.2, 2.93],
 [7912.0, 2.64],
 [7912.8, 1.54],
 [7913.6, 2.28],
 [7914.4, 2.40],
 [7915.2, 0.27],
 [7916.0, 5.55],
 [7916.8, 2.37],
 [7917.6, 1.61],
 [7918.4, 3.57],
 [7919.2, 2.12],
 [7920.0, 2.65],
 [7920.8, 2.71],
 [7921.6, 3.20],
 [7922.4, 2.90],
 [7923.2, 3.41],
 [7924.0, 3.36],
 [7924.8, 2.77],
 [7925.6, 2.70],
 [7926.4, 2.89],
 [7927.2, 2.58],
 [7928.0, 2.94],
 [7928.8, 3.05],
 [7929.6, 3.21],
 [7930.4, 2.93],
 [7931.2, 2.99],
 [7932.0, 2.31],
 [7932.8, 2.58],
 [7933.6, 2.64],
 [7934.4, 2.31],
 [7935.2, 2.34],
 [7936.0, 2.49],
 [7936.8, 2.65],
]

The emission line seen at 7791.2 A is Halpha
